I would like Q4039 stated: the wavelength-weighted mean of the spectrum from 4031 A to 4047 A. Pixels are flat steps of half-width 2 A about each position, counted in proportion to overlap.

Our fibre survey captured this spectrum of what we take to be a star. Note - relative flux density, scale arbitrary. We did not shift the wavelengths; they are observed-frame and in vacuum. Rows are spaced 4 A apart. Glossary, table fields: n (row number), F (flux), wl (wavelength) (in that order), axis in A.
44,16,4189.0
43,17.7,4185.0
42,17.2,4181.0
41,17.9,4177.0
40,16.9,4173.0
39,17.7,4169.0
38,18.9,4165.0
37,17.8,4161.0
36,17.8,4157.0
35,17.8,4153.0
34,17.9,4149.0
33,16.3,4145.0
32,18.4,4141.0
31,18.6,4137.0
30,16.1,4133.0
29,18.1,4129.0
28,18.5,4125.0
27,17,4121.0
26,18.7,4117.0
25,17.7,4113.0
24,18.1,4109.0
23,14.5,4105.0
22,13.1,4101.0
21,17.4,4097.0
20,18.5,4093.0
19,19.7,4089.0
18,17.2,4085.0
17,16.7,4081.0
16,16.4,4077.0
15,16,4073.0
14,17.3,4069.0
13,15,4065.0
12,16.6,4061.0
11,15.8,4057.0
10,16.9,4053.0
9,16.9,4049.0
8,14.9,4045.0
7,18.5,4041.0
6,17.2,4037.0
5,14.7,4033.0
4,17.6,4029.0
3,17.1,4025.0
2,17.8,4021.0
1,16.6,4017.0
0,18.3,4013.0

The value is 16.3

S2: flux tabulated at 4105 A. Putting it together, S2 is 14.5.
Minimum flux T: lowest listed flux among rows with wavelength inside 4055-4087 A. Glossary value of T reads 15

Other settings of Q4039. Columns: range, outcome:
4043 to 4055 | 16.2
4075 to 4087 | 16.8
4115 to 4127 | 18.1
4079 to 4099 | 17.9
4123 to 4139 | 17.8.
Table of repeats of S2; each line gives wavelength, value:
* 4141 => 18.4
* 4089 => 19.7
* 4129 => 18.1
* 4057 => 15.8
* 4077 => 16.4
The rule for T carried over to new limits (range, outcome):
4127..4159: 16.1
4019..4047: 14.7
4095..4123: 13.1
